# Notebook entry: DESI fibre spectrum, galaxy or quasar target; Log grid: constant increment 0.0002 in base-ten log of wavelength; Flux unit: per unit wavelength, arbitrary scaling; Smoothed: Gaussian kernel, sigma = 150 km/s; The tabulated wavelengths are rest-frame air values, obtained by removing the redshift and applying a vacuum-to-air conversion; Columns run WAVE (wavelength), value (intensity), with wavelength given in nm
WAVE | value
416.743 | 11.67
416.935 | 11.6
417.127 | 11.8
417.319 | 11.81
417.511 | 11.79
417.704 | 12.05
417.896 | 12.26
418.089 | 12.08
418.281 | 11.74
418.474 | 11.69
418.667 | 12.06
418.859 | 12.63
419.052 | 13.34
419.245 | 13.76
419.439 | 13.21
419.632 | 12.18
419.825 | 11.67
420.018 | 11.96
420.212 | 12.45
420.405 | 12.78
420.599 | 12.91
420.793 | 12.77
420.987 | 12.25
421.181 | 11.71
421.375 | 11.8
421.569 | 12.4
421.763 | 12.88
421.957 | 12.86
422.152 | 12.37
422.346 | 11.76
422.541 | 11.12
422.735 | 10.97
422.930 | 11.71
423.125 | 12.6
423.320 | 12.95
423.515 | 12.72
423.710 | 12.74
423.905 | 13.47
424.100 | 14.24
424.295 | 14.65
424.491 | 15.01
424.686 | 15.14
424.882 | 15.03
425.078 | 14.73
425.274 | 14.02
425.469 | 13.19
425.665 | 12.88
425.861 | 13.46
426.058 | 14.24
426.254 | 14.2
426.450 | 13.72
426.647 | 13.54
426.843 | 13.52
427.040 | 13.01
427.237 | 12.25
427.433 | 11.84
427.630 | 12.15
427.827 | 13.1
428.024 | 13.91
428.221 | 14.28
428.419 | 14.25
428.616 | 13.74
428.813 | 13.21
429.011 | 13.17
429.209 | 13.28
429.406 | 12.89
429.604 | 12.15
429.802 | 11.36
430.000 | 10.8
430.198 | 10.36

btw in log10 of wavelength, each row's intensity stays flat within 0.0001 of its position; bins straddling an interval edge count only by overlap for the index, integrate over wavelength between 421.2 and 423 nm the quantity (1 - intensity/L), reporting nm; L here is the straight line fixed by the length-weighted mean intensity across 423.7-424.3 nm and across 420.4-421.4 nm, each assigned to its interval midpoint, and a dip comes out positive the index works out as 0.13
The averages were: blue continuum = 12.4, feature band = 12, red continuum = 13.8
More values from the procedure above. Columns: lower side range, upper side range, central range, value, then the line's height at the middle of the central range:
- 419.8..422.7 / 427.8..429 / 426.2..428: 0.056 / 13.5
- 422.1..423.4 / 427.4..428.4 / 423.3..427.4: -0.385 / 12.6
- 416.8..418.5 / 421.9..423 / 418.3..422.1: -0.213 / 11.8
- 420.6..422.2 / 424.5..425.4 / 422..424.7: 0.159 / 13.7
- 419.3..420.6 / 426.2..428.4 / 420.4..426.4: -0.122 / 12.8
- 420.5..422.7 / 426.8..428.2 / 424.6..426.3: -0.193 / 12.7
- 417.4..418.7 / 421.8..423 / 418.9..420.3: -0.087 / 11.9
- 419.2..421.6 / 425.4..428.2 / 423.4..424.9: -0.135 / 12.9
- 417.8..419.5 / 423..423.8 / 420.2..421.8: 0.024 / 12.6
